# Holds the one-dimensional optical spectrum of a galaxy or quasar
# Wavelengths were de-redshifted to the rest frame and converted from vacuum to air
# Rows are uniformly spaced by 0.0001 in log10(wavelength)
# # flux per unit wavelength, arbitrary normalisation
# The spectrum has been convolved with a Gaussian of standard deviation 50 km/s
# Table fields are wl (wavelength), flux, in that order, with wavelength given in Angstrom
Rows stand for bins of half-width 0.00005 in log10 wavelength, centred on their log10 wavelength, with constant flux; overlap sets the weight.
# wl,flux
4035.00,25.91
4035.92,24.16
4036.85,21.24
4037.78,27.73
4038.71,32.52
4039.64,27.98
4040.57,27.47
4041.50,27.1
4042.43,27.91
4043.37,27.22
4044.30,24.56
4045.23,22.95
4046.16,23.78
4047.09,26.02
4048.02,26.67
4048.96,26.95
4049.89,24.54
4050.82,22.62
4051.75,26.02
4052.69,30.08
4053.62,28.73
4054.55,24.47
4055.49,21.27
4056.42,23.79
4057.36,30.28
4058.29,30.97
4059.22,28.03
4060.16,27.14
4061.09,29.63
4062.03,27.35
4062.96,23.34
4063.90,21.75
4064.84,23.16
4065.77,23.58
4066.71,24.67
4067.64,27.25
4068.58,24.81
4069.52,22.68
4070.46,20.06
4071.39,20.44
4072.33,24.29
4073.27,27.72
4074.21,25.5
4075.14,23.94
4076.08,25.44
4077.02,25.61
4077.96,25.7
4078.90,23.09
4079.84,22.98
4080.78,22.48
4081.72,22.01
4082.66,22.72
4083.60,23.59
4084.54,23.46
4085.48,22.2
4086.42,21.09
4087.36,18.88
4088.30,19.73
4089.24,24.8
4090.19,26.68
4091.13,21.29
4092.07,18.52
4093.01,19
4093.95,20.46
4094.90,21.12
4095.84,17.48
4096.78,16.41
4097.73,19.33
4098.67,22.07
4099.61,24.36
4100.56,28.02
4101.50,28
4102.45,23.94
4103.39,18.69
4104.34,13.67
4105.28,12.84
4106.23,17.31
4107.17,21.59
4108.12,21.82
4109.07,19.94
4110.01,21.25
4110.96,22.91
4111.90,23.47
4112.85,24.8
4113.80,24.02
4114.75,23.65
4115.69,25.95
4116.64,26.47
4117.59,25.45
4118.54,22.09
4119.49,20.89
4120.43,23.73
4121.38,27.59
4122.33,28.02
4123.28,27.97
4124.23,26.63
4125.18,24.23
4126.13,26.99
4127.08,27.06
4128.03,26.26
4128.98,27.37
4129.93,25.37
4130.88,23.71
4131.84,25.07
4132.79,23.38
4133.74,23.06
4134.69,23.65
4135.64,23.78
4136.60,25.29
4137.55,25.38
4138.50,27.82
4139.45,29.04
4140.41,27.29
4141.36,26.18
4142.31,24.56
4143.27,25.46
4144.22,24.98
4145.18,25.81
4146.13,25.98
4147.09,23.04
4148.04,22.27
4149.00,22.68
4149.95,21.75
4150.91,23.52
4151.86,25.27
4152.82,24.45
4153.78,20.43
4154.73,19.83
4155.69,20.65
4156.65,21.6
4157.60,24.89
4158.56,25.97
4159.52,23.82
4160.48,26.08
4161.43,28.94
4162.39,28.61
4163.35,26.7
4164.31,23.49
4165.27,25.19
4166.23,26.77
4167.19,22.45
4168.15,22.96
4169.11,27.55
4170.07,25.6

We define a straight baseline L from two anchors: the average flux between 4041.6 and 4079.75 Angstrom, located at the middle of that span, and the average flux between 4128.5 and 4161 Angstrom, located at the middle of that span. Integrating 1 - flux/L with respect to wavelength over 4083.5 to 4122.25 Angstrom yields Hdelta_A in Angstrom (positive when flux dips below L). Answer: 4.5 Angstrom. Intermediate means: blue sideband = 25.3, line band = 22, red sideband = 24.4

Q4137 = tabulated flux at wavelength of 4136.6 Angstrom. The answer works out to 25.29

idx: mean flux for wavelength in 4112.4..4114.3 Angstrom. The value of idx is 24.3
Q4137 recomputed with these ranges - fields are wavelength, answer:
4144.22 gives 24.98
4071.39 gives 20.44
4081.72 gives 22.01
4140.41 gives 27.29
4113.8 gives 24.02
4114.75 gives 23.65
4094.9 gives 21.12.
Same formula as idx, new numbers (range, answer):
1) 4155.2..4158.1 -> 22.4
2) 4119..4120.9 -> 22.4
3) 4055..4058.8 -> 26.6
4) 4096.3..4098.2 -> 17.9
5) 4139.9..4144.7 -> 25.7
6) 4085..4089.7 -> 21.4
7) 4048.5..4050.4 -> 25.7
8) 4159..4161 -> 25.1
